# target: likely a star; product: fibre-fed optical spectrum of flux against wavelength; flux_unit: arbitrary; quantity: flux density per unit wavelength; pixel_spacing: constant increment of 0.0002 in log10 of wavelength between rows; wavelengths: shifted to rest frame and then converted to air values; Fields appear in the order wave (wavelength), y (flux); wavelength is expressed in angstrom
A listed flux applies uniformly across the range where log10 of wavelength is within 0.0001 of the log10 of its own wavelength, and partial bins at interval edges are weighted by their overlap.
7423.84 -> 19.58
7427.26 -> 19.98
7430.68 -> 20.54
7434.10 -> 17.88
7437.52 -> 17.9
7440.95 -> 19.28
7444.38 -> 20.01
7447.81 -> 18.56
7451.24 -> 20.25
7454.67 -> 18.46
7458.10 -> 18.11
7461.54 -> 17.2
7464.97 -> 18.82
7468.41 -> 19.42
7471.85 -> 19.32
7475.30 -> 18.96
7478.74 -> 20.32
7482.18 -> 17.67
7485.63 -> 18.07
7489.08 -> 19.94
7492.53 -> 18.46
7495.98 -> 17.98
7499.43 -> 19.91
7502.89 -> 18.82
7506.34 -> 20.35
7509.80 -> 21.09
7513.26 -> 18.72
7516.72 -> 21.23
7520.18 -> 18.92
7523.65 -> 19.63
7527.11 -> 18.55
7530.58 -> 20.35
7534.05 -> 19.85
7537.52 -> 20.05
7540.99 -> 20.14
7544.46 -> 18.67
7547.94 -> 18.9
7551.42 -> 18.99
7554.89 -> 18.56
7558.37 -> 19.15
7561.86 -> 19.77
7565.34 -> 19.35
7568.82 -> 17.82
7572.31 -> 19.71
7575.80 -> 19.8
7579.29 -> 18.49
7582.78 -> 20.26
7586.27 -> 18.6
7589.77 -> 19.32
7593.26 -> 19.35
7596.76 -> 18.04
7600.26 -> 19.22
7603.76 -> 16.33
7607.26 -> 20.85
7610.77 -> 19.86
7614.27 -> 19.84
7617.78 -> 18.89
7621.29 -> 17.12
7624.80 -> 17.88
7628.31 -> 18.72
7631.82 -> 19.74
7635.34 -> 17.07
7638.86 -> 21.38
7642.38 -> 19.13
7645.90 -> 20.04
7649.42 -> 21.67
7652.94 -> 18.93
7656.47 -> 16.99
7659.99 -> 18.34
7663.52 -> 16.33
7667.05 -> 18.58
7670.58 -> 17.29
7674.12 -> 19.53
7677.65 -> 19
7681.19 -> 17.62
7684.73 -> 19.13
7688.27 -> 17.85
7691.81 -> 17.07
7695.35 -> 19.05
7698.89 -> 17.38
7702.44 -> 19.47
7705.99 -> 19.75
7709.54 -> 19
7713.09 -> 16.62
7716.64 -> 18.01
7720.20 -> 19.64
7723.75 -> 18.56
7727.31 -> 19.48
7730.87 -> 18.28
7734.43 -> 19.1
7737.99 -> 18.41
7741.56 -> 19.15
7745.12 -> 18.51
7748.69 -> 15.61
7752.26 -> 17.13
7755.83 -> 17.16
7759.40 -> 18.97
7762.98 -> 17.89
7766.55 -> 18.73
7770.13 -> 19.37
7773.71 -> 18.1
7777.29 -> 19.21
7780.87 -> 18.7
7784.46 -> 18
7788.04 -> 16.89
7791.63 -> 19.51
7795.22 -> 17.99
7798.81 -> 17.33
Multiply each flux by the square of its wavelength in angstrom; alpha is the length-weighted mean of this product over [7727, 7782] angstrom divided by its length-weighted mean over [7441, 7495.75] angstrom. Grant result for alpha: 1.05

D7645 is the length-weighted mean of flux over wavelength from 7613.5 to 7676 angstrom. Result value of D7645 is 18.7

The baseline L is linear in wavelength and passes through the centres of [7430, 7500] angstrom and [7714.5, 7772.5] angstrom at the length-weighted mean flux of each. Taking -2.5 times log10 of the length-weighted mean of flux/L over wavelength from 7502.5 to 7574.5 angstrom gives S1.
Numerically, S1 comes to -0.04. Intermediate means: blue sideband 18.9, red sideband 18.4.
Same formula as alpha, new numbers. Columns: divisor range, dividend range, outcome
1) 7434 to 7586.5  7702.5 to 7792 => 1.02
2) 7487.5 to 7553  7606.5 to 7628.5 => 1.00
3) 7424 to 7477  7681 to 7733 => 1.04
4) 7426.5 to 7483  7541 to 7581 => 1.03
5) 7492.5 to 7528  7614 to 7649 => 1.01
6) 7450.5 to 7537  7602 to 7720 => 1.01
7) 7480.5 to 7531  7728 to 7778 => 1.01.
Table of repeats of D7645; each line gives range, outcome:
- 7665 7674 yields 18.2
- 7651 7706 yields 18.2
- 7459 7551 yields 19.3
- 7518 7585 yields 19.3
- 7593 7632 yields 18.8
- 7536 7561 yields 19.2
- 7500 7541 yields 19.8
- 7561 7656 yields 19.1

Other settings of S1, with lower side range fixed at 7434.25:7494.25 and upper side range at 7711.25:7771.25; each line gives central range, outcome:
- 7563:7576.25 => -0.030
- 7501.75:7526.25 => -0.060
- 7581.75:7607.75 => -0.018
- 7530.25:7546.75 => -0.059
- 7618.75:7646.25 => -0.020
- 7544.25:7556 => -0.008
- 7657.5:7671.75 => 0.048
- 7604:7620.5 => -0.048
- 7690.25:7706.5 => -0.007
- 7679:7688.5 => 0.006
